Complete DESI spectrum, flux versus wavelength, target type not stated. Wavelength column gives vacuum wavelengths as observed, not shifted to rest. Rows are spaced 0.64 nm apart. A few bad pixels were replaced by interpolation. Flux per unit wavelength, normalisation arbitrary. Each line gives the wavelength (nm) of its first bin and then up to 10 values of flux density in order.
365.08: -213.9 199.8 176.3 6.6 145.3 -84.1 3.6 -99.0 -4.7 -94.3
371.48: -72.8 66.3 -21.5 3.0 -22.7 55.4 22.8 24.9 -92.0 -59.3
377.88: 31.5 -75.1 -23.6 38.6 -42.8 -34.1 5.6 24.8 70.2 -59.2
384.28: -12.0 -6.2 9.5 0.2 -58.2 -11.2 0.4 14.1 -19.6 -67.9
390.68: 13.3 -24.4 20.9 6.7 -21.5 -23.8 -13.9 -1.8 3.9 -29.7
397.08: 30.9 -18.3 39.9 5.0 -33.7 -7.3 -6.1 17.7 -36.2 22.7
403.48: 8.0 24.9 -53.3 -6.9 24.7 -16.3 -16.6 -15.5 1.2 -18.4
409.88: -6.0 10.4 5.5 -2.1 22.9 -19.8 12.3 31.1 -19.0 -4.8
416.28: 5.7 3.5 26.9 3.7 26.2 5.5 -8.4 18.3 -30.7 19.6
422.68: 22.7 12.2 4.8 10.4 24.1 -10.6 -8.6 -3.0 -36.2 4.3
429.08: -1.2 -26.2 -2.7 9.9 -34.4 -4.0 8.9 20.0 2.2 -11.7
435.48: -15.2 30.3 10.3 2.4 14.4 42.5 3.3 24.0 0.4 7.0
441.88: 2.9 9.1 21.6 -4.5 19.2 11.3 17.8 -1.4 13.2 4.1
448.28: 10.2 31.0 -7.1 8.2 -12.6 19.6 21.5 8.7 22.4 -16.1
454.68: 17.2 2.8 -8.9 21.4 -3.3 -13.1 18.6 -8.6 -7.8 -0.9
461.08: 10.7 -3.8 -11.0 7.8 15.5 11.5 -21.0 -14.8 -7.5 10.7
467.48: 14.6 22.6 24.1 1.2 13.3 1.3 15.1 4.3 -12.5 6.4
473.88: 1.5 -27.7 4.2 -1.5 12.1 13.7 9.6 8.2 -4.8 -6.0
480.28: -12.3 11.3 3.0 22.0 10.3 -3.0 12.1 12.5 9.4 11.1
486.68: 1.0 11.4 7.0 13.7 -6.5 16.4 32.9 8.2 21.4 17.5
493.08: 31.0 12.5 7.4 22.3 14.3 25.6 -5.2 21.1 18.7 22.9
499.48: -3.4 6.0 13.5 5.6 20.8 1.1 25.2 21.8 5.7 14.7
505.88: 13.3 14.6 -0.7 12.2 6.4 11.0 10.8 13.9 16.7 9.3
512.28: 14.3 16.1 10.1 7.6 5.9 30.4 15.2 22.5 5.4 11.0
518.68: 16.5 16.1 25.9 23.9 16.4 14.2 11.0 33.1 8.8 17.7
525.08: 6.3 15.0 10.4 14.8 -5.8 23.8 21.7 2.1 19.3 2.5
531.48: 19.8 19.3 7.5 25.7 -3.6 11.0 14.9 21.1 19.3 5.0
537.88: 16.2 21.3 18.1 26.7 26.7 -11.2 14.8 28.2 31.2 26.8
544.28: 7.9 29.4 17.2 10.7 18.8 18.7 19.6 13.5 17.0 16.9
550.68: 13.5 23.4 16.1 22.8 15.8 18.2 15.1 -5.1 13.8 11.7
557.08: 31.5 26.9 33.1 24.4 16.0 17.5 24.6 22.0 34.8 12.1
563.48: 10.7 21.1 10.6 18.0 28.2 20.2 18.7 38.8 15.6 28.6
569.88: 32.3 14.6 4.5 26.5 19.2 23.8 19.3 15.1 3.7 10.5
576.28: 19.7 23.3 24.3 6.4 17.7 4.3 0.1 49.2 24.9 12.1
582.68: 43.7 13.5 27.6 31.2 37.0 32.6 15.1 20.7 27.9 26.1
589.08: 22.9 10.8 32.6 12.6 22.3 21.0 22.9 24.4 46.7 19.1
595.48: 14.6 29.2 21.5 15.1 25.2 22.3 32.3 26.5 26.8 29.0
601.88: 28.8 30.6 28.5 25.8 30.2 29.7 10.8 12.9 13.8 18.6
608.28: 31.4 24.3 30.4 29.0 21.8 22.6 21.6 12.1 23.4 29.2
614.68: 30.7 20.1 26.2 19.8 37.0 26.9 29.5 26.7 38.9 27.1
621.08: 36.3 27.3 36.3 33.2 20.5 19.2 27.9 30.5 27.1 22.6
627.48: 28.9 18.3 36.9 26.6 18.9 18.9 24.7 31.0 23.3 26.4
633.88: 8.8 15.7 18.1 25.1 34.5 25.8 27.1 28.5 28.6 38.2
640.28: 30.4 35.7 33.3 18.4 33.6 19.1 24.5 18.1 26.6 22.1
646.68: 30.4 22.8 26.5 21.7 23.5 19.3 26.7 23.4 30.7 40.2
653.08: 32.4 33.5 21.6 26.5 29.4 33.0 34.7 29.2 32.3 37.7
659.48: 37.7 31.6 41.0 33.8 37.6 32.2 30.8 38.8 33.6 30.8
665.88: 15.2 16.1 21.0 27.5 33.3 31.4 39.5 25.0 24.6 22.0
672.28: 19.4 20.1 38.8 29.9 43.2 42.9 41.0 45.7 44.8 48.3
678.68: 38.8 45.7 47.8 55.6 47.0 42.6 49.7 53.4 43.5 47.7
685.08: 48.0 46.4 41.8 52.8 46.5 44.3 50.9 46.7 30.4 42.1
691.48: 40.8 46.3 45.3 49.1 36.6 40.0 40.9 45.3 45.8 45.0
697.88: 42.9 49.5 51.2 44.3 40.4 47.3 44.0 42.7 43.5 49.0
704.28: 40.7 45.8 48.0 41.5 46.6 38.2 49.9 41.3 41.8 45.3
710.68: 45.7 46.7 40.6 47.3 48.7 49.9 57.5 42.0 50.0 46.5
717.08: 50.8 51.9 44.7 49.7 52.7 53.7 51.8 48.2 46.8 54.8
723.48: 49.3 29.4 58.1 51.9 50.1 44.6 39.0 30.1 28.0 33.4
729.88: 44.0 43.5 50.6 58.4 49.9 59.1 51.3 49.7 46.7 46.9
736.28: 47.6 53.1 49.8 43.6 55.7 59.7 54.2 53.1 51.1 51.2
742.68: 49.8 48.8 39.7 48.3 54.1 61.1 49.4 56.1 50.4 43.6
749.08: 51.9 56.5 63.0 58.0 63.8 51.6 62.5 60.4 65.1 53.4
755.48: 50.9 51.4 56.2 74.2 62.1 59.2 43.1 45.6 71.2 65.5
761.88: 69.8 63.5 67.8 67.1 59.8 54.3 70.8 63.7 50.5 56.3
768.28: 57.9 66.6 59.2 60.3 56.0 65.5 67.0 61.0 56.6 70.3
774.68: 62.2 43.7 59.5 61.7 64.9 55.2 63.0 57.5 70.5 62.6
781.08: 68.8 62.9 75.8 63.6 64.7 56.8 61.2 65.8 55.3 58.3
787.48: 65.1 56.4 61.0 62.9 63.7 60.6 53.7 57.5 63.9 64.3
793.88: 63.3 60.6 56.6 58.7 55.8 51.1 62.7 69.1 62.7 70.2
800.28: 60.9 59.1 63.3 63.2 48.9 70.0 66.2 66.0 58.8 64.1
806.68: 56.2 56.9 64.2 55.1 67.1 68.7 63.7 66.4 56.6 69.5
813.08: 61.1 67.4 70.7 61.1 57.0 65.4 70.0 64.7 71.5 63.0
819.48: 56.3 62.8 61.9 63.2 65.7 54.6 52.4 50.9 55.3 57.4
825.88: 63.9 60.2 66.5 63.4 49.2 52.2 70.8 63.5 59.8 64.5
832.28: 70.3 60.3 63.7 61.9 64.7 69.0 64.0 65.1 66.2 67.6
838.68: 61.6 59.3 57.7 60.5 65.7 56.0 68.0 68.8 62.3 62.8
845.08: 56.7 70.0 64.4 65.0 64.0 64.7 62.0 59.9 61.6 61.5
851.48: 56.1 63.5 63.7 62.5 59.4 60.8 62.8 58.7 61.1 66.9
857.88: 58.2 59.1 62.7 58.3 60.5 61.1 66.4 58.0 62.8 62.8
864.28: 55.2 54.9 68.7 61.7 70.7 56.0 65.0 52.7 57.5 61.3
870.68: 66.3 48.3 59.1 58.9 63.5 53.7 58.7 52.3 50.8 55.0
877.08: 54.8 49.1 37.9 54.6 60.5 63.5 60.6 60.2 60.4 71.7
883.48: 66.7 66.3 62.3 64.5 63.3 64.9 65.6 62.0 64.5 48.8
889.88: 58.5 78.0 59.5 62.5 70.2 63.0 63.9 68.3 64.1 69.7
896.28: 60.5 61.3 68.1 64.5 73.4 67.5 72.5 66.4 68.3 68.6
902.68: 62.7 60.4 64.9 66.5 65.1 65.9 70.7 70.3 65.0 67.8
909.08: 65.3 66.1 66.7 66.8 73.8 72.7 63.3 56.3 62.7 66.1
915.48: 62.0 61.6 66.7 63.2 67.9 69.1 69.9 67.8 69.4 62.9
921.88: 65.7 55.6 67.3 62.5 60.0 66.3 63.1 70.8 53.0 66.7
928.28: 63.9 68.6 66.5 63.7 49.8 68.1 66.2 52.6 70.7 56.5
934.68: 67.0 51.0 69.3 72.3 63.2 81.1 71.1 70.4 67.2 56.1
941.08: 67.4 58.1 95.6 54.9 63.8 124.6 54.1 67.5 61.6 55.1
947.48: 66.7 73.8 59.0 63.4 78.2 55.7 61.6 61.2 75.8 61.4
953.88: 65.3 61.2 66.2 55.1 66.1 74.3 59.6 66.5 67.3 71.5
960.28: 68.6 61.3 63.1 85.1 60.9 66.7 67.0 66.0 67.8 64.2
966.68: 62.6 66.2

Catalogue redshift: 0.694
